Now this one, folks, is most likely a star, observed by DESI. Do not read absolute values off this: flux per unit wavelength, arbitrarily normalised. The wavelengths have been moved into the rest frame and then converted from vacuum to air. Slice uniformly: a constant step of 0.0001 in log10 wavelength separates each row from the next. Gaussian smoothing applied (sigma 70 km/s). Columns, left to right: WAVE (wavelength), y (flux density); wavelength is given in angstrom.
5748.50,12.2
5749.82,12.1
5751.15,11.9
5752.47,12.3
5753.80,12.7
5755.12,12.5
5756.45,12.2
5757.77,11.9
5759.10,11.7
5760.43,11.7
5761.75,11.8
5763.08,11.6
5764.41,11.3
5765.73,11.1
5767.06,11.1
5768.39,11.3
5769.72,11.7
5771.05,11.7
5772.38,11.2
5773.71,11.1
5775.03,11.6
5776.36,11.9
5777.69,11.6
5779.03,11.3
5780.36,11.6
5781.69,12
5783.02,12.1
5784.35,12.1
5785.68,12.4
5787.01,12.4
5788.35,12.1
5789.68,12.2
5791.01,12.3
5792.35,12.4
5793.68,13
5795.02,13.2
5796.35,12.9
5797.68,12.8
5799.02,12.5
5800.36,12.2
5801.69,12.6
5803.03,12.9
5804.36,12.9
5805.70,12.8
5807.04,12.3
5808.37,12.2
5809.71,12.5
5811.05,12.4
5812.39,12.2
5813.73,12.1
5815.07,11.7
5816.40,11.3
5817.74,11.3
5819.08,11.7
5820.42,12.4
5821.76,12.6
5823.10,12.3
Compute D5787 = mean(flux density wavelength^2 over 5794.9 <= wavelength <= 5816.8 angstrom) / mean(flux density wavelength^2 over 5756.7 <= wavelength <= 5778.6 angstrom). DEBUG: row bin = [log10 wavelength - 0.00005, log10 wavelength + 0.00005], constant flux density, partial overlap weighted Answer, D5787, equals 1.1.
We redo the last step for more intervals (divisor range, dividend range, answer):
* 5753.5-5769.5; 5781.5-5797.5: 1.07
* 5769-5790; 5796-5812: 1.07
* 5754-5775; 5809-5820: 1.04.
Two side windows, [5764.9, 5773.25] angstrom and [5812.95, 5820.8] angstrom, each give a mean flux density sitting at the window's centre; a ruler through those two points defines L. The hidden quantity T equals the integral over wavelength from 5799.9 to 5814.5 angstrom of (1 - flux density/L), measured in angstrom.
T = -1.0 angstrom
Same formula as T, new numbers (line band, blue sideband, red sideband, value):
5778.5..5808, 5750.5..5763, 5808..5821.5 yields -1.0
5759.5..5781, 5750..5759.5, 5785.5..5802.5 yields 1.5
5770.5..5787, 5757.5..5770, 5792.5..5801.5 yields 0.4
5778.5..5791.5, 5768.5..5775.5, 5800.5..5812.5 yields -0.2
